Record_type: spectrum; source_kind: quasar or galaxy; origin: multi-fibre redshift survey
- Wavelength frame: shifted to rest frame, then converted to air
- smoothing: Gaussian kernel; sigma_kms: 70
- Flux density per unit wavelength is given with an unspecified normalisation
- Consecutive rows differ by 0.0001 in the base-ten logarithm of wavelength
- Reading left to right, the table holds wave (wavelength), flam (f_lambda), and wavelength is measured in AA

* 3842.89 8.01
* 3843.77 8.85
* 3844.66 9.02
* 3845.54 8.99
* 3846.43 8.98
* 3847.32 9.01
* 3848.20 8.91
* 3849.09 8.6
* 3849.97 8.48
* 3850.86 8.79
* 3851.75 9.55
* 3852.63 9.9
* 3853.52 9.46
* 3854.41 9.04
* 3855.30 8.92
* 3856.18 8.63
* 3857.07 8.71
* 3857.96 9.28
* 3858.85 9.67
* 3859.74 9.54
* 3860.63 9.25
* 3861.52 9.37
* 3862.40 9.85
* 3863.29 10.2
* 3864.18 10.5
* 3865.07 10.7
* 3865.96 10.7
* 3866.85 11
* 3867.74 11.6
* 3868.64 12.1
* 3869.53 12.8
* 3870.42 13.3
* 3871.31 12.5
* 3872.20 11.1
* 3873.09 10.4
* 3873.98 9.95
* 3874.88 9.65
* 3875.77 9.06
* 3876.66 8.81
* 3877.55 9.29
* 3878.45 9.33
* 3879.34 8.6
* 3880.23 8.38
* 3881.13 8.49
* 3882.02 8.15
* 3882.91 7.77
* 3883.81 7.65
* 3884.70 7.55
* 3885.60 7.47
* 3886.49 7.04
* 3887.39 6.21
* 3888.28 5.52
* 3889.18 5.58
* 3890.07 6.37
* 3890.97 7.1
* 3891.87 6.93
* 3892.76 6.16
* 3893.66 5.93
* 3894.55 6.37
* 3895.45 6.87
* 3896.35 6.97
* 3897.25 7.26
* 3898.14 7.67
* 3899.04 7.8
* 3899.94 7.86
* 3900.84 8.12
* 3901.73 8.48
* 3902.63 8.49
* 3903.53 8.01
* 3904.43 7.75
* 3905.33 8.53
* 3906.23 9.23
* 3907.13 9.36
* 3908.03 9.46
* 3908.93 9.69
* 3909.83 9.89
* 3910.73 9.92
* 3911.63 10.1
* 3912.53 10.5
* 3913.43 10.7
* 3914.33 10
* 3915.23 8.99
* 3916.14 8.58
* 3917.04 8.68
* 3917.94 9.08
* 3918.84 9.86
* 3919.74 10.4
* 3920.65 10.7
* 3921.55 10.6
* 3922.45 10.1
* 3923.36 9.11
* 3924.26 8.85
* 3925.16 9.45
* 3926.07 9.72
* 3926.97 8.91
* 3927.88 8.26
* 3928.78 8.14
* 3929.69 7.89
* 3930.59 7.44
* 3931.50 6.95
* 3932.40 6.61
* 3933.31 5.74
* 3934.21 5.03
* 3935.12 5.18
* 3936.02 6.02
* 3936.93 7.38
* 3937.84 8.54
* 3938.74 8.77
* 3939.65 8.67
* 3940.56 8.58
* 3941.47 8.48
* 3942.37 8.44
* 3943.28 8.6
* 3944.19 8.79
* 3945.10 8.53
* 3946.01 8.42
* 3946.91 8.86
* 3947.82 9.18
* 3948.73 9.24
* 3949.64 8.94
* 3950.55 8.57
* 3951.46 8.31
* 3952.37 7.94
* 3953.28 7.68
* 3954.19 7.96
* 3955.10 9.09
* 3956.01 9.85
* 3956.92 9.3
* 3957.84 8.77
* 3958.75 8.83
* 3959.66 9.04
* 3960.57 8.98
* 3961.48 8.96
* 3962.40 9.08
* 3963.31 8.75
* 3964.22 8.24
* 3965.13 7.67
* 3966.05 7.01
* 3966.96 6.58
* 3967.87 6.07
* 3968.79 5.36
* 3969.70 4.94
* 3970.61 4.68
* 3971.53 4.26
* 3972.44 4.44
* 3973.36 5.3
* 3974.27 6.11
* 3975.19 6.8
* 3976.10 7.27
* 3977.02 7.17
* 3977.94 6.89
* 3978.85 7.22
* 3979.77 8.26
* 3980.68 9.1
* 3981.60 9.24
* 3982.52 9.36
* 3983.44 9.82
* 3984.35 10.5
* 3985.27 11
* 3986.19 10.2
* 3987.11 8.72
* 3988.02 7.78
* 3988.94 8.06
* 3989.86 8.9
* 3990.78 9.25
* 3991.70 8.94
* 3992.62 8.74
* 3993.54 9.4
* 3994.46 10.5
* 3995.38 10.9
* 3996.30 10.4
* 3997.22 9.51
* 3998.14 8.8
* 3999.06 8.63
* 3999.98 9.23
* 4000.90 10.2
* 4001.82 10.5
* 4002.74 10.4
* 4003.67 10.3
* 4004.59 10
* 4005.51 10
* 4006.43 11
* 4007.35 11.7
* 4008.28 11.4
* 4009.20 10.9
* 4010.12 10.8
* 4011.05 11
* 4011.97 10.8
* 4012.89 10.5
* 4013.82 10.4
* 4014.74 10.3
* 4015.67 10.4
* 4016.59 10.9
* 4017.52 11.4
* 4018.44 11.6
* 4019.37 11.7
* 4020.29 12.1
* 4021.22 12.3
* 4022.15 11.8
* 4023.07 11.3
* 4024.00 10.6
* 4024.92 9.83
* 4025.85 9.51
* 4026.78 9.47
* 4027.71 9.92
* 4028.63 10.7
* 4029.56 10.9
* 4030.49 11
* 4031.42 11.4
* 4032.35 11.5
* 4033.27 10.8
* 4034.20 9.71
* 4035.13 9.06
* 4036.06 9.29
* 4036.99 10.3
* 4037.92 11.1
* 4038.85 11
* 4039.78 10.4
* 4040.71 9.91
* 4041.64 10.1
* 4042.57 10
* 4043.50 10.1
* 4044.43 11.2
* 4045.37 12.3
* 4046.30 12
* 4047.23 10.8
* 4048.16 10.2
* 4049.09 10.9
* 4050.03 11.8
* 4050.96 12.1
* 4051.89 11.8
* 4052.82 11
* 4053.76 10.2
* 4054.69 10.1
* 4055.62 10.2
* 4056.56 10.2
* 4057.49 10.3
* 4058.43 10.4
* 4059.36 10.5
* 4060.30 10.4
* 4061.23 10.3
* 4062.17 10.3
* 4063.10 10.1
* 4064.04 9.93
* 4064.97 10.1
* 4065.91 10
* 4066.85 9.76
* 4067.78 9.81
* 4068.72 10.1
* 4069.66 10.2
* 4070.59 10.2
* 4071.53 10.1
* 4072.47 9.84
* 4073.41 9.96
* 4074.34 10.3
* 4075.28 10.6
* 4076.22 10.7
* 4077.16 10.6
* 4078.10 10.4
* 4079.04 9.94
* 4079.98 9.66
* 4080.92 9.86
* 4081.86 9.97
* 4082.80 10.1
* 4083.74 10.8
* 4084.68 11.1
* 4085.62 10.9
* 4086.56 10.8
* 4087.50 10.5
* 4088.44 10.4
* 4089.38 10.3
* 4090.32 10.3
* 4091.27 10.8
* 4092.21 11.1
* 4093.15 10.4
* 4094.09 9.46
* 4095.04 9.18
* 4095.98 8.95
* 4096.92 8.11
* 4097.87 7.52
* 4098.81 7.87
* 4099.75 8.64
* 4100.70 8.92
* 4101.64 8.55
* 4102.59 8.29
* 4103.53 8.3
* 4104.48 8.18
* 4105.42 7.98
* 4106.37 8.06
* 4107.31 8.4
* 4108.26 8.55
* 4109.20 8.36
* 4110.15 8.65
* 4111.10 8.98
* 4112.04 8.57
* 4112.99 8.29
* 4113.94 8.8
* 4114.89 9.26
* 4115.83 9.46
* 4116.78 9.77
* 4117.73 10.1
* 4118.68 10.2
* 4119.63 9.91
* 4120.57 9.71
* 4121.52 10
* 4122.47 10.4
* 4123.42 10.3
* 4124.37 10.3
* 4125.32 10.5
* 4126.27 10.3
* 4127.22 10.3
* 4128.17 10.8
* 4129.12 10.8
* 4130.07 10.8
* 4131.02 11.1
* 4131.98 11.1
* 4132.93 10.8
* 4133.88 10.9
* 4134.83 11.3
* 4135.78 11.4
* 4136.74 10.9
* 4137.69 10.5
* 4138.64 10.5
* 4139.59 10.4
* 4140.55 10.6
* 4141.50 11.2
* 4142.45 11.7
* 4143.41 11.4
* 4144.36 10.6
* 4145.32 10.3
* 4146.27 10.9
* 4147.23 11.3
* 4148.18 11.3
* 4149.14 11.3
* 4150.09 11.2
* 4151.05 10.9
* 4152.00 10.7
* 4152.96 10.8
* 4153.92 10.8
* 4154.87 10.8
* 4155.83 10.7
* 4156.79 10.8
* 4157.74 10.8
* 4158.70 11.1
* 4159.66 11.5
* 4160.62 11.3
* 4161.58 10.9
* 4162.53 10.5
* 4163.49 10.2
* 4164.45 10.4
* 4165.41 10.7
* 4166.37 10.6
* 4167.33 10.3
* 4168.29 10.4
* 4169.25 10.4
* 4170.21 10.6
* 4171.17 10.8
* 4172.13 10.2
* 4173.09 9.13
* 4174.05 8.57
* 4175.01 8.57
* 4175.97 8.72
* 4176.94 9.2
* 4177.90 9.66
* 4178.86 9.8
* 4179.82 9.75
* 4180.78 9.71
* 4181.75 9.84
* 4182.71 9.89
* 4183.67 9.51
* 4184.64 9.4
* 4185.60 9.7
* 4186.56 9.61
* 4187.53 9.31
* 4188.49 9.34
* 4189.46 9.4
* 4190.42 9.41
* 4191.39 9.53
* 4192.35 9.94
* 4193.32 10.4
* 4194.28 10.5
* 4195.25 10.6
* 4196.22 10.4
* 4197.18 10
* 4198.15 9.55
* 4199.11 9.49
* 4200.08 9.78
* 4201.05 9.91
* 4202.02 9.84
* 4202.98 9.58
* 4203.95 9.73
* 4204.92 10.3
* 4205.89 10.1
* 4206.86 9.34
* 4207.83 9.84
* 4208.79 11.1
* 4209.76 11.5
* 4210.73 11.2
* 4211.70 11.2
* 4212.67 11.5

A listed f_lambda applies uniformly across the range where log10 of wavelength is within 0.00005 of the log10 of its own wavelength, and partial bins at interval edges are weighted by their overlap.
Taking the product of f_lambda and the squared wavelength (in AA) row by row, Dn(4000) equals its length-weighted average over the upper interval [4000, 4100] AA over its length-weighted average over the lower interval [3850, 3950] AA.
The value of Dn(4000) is 1.29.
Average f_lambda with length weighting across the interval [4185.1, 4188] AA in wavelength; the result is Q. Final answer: 9.55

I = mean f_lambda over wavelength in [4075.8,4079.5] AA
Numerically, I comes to 10.4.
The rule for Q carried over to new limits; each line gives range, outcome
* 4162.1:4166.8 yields 10.5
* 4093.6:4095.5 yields 9.31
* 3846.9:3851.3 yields 8.77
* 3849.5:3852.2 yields 8.96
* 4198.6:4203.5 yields 9.73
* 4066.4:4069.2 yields 9.89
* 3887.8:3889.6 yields 5.57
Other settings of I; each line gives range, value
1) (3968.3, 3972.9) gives 4.74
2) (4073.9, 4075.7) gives 10.4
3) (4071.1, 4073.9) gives 9.98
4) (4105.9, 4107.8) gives 8.24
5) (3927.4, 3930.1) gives 8.09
